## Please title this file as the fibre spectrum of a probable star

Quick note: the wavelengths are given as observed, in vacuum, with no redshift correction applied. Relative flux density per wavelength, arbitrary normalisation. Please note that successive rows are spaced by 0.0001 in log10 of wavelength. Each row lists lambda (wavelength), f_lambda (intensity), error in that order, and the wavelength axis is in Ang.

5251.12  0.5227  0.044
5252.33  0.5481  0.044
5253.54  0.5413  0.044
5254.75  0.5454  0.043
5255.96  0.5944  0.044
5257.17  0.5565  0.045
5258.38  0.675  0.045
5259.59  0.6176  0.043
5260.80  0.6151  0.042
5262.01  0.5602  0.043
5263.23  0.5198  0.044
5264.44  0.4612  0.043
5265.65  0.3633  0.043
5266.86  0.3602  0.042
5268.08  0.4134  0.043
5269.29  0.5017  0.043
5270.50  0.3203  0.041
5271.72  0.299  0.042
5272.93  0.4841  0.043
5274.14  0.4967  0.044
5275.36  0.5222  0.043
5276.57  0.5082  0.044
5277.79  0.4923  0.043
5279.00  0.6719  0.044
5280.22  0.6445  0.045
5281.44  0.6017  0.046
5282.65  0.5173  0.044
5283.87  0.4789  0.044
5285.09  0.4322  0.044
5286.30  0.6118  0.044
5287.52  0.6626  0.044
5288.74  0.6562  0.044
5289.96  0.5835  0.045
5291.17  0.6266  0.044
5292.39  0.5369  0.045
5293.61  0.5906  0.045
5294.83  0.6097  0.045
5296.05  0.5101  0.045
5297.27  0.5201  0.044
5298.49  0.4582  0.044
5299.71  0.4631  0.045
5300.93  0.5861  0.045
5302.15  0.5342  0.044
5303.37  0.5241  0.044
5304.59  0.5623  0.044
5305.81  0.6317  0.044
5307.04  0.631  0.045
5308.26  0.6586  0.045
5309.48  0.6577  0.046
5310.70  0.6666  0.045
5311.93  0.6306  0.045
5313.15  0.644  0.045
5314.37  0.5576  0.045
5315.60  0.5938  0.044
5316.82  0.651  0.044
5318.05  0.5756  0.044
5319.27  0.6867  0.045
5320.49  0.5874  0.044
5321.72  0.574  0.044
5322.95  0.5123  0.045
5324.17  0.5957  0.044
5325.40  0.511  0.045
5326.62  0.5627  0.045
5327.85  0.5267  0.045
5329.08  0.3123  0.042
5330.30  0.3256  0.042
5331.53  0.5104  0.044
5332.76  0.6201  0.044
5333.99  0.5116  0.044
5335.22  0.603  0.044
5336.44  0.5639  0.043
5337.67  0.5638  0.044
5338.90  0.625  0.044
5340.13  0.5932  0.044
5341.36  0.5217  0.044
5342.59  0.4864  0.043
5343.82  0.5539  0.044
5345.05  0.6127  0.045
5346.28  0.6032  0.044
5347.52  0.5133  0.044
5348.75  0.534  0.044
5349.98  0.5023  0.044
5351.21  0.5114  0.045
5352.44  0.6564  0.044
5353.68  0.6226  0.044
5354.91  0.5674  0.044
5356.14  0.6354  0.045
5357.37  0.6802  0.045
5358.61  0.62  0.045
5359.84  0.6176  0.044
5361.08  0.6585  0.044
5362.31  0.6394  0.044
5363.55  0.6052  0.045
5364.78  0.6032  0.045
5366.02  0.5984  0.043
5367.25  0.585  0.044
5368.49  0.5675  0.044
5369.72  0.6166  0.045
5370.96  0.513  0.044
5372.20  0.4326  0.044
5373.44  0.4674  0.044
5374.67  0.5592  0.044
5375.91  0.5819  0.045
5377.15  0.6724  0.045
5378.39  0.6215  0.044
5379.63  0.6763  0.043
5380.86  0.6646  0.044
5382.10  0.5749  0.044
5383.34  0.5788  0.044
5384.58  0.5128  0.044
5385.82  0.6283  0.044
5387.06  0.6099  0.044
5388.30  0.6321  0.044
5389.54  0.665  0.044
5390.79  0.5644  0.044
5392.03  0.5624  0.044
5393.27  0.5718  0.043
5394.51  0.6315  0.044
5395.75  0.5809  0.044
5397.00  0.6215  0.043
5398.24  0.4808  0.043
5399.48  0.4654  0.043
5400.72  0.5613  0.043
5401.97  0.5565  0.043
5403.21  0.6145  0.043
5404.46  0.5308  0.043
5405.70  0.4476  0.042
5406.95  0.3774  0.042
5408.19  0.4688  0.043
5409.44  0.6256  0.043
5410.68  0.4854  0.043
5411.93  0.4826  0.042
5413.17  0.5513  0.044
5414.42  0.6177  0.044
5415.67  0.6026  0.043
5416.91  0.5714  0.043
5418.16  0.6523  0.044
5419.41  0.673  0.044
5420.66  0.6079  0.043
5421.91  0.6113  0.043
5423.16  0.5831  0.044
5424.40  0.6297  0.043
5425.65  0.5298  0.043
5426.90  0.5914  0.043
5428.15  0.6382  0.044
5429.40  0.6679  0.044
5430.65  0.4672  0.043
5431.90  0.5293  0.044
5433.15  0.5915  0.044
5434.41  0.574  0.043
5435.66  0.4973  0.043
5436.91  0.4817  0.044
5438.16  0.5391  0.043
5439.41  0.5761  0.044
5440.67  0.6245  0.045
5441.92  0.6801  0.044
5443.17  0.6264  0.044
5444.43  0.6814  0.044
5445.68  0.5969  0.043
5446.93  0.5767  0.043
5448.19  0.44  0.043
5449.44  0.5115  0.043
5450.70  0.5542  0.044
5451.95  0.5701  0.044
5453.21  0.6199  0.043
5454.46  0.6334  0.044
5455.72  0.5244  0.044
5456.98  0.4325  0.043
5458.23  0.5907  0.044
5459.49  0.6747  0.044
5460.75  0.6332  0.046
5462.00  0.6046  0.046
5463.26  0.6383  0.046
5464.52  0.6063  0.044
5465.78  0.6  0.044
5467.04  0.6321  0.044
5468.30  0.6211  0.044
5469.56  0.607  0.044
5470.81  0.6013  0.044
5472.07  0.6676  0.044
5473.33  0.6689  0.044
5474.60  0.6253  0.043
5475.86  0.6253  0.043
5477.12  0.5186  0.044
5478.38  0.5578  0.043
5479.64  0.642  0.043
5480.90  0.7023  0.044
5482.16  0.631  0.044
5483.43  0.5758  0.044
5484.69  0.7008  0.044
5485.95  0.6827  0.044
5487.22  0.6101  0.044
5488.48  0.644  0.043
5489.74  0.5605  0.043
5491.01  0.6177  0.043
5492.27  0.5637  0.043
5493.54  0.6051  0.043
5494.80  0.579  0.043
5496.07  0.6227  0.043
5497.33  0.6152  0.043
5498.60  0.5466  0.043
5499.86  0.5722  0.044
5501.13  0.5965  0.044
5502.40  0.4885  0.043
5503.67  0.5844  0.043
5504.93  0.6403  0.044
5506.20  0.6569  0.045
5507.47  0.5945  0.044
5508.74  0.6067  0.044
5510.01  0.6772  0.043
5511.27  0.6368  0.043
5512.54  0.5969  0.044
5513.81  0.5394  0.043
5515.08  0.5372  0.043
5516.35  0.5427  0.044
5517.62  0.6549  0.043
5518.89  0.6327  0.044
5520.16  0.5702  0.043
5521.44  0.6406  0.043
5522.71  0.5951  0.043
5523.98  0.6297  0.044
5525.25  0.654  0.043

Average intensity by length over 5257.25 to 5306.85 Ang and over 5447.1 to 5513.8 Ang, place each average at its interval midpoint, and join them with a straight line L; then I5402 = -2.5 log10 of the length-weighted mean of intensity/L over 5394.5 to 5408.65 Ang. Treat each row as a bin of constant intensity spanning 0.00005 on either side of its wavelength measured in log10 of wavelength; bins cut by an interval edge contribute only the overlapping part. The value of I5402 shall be 0.10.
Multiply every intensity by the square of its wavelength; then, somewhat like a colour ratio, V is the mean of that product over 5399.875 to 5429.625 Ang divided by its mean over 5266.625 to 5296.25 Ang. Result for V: 1.1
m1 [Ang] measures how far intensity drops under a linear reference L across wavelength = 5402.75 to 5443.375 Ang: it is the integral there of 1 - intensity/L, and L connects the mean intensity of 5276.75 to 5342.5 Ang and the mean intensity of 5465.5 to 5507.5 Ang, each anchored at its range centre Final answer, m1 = 1.9 Ang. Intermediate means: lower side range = 0.566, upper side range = 0.611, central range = 0.567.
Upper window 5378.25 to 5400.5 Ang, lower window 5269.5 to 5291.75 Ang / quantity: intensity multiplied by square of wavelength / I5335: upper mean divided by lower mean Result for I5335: 1.15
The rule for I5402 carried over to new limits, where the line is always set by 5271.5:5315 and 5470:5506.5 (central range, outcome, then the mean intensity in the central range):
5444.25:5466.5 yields 0.04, 0.581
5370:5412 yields 0.05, 0.561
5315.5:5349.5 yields 0.05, 0.55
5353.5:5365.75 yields -0.08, 0.624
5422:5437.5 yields 0.06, 0.567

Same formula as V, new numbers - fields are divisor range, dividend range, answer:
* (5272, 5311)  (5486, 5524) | 1.15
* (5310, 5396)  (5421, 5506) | 1.07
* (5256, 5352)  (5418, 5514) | 1.16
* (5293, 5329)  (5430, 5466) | 1.05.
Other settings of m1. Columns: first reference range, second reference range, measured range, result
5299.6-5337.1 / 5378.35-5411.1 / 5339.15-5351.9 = 0.5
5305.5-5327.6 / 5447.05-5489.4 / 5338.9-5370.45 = 0.8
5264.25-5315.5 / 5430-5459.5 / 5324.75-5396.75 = -2.8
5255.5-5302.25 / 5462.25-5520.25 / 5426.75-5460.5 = 1.0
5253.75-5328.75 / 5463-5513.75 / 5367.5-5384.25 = 0.0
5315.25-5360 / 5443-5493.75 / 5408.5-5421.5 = 0.1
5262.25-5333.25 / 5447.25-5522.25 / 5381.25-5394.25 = -0.5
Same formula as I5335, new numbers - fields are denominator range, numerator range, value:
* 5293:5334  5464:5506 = 1.16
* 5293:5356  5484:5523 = 1.14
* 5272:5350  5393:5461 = 1.06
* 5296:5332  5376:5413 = 1.05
